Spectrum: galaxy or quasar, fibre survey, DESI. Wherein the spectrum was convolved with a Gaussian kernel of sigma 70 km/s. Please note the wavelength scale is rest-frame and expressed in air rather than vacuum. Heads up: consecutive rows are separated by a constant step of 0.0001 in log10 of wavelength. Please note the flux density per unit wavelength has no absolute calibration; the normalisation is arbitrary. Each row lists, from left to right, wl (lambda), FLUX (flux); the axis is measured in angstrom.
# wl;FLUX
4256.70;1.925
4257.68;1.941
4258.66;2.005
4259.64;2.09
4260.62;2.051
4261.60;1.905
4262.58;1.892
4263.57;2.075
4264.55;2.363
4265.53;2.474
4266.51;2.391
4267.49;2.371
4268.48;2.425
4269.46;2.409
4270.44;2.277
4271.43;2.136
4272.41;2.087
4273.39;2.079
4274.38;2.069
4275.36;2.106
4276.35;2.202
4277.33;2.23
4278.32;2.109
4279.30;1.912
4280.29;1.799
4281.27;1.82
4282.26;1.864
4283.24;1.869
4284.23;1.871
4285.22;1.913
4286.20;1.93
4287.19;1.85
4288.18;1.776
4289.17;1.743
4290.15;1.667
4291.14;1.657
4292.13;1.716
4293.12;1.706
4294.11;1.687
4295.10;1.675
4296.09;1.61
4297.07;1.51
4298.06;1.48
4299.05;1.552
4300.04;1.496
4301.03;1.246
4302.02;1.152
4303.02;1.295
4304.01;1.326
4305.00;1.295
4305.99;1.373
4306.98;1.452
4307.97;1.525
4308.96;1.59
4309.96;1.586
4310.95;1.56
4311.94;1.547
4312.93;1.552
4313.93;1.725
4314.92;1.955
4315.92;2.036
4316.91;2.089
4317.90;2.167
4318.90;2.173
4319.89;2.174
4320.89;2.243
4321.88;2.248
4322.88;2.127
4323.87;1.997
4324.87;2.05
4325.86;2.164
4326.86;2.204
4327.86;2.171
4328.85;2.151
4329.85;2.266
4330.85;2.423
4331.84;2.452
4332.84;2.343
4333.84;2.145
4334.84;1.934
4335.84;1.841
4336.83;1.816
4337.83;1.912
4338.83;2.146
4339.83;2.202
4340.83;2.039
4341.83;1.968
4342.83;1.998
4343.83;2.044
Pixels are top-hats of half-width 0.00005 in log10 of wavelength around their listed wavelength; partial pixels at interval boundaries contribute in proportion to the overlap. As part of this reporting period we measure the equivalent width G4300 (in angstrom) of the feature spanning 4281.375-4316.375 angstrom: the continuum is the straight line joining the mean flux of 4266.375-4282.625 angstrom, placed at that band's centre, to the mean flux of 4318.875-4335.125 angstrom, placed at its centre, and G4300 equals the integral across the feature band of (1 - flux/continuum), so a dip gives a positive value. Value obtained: 8.7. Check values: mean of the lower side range 2.13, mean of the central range 1.62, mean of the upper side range 2.2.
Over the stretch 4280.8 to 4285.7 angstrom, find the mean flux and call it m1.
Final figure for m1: 1.87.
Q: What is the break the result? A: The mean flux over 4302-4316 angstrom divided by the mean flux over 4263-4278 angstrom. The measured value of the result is 0.68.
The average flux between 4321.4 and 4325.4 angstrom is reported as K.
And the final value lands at 2.11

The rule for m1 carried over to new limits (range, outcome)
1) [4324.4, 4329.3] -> 2.15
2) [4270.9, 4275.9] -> 2.09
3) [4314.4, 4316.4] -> 1.99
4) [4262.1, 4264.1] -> 1.99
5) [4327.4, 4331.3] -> 2.25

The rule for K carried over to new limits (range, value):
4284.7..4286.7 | 1.92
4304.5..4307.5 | 1.38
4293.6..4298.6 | 1.59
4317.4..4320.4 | 2.17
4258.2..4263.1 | 1.99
